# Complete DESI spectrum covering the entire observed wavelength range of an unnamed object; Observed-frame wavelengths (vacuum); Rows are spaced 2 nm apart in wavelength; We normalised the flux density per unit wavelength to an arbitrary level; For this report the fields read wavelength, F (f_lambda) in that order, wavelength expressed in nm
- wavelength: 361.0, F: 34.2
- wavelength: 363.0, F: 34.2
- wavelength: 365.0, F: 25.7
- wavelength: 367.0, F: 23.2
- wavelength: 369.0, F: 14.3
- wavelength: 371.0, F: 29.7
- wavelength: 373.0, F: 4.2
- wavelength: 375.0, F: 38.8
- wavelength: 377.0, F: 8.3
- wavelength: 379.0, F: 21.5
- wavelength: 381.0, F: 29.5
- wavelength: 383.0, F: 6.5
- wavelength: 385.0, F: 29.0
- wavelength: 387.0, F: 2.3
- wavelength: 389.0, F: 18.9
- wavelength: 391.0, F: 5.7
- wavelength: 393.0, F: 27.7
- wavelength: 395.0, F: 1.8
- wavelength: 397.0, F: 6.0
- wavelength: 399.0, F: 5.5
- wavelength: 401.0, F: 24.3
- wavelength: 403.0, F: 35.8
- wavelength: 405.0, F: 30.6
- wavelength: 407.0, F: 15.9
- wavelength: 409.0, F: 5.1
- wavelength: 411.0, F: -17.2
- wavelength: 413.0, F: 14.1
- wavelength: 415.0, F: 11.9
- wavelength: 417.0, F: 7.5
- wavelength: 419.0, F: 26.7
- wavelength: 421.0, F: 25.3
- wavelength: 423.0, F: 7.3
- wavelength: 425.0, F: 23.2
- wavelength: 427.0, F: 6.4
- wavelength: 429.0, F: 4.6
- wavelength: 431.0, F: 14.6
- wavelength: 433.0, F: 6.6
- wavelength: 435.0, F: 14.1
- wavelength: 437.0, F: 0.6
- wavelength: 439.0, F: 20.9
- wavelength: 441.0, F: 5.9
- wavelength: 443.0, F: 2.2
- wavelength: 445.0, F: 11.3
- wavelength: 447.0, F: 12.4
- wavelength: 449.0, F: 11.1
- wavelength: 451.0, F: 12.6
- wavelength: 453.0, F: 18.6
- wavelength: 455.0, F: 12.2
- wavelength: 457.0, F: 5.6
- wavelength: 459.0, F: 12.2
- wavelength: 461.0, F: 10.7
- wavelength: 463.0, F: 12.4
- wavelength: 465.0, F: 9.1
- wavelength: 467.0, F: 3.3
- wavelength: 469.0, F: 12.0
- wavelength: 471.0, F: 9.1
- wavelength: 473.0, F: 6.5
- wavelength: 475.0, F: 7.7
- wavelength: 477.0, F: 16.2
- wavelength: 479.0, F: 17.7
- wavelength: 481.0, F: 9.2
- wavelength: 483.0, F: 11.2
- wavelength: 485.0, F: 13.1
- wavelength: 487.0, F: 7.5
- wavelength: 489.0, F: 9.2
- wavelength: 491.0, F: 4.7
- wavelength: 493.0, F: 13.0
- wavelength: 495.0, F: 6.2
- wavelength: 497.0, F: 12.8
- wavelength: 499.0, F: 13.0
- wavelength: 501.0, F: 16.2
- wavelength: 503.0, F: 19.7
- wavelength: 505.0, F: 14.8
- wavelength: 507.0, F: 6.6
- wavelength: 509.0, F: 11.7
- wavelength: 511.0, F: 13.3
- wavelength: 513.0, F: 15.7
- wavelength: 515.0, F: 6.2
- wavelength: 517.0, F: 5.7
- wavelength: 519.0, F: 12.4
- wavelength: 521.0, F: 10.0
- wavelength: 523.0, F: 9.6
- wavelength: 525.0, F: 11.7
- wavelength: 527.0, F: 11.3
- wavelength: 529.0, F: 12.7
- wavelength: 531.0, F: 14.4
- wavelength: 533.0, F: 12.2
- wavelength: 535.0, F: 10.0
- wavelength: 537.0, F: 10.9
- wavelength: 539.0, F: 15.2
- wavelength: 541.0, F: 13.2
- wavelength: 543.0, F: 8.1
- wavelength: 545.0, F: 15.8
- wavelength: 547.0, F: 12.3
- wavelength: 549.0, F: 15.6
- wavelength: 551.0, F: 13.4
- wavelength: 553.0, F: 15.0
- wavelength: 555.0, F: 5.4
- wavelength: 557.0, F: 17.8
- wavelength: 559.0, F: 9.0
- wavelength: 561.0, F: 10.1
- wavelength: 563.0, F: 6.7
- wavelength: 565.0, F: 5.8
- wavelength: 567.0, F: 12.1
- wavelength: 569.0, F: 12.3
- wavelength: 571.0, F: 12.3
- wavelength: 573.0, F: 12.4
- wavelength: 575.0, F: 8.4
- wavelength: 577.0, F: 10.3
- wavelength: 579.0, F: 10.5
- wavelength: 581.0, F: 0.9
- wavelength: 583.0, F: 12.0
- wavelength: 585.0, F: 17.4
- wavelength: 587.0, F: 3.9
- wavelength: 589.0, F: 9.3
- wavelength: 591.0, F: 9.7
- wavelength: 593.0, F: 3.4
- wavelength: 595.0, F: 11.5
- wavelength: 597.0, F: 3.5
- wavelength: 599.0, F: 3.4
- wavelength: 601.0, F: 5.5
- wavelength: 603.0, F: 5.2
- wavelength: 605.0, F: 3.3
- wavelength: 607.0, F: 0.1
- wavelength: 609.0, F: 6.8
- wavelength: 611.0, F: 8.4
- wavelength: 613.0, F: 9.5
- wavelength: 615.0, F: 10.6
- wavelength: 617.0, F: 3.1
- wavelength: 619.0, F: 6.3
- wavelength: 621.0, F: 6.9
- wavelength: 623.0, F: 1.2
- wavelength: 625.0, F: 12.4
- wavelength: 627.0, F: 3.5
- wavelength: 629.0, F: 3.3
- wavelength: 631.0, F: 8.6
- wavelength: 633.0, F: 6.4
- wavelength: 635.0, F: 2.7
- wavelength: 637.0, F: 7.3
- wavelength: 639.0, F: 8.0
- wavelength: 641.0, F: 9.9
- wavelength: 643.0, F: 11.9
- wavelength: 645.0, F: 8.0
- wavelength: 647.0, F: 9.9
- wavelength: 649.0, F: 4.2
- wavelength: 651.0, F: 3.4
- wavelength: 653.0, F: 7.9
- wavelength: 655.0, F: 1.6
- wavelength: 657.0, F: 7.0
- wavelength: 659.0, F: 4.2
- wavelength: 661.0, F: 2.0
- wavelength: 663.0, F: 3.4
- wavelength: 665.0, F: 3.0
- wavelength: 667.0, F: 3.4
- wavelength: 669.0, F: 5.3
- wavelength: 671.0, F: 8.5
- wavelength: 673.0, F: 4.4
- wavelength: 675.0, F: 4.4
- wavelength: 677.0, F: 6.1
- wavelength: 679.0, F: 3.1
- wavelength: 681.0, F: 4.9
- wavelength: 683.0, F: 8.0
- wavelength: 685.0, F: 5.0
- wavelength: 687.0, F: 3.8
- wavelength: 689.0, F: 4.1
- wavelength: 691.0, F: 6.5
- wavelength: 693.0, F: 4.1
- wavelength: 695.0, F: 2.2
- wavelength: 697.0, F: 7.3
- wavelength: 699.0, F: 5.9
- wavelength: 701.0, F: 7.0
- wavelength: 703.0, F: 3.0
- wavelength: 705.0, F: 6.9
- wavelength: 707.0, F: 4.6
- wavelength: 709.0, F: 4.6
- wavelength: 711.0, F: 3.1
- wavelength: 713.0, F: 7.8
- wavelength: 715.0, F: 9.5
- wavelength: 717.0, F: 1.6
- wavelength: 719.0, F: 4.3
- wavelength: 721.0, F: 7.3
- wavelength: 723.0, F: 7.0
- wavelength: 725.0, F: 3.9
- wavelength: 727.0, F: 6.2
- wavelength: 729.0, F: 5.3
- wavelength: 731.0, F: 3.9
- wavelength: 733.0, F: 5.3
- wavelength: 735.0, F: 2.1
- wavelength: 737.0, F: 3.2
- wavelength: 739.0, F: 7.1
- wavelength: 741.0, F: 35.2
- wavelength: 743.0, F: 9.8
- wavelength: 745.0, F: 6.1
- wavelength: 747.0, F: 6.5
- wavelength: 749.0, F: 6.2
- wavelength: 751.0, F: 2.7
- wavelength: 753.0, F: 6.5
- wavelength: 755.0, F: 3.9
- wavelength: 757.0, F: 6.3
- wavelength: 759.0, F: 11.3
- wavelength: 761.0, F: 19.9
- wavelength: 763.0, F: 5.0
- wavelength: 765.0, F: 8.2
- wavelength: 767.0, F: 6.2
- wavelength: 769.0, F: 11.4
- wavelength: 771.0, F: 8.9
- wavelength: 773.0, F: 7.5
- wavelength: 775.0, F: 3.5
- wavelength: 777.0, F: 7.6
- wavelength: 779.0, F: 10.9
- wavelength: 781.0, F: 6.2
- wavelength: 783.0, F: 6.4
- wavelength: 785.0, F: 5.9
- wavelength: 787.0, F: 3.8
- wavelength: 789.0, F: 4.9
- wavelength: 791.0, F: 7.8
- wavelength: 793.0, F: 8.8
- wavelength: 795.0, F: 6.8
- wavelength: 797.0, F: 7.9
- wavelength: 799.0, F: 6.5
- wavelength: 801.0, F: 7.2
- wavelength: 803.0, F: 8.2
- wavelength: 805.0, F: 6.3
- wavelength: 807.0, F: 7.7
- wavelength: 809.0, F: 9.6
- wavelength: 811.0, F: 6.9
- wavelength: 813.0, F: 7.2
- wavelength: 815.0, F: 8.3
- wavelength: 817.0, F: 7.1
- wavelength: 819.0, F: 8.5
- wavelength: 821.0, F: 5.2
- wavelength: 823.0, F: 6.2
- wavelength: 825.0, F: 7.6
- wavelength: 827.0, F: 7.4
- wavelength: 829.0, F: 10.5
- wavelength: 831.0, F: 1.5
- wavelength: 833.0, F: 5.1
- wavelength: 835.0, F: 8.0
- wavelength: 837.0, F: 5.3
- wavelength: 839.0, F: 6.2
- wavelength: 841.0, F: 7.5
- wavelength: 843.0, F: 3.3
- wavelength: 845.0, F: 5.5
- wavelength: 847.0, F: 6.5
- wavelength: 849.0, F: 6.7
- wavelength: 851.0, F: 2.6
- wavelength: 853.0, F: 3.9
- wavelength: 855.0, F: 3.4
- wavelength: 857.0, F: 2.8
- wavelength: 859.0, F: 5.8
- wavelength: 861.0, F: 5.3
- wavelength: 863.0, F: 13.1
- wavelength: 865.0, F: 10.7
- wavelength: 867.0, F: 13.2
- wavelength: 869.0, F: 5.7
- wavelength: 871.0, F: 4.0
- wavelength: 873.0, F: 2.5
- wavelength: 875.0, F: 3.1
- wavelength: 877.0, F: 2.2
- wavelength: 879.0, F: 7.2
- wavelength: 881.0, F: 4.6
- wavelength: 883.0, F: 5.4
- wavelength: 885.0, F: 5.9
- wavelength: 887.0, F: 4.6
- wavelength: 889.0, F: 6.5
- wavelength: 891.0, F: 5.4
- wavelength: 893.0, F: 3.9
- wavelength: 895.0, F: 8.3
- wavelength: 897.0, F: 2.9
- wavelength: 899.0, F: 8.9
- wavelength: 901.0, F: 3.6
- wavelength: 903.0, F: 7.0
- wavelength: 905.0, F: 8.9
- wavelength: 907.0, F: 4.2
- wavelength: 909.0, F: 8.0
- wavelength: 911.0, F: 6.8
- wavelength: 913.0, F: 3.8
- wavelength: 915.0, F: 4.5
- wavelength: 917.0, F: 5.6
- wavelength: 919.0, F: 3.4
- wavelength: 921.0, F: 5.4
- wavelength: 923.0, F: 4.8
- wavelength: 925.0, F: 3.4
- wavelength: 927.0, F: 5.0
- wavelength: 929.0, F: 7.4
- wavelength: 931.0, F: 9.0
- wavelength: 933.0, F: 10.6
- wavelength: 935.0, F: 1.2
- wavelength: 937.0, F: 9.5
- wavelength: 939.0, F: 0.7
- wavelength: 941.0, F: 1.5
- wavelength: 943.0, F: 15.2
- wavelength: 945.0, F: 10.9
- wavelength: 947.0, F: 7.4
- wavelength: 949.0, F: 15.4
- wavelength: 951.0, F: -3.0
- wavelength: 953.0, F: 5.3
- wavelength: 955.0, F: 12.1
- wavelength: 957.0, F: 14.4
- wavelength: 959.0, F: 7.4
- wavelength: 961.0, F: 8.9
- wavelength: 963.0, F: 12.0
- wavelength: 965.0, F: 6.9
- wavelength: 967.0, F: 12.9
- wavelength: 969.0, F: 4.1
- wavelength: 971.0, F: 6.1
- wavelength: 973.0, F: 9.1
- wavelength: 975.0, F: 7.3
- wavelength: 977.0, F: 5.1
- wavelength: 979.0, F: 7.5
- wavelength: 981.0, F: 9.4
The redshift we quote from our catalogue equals 0.989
